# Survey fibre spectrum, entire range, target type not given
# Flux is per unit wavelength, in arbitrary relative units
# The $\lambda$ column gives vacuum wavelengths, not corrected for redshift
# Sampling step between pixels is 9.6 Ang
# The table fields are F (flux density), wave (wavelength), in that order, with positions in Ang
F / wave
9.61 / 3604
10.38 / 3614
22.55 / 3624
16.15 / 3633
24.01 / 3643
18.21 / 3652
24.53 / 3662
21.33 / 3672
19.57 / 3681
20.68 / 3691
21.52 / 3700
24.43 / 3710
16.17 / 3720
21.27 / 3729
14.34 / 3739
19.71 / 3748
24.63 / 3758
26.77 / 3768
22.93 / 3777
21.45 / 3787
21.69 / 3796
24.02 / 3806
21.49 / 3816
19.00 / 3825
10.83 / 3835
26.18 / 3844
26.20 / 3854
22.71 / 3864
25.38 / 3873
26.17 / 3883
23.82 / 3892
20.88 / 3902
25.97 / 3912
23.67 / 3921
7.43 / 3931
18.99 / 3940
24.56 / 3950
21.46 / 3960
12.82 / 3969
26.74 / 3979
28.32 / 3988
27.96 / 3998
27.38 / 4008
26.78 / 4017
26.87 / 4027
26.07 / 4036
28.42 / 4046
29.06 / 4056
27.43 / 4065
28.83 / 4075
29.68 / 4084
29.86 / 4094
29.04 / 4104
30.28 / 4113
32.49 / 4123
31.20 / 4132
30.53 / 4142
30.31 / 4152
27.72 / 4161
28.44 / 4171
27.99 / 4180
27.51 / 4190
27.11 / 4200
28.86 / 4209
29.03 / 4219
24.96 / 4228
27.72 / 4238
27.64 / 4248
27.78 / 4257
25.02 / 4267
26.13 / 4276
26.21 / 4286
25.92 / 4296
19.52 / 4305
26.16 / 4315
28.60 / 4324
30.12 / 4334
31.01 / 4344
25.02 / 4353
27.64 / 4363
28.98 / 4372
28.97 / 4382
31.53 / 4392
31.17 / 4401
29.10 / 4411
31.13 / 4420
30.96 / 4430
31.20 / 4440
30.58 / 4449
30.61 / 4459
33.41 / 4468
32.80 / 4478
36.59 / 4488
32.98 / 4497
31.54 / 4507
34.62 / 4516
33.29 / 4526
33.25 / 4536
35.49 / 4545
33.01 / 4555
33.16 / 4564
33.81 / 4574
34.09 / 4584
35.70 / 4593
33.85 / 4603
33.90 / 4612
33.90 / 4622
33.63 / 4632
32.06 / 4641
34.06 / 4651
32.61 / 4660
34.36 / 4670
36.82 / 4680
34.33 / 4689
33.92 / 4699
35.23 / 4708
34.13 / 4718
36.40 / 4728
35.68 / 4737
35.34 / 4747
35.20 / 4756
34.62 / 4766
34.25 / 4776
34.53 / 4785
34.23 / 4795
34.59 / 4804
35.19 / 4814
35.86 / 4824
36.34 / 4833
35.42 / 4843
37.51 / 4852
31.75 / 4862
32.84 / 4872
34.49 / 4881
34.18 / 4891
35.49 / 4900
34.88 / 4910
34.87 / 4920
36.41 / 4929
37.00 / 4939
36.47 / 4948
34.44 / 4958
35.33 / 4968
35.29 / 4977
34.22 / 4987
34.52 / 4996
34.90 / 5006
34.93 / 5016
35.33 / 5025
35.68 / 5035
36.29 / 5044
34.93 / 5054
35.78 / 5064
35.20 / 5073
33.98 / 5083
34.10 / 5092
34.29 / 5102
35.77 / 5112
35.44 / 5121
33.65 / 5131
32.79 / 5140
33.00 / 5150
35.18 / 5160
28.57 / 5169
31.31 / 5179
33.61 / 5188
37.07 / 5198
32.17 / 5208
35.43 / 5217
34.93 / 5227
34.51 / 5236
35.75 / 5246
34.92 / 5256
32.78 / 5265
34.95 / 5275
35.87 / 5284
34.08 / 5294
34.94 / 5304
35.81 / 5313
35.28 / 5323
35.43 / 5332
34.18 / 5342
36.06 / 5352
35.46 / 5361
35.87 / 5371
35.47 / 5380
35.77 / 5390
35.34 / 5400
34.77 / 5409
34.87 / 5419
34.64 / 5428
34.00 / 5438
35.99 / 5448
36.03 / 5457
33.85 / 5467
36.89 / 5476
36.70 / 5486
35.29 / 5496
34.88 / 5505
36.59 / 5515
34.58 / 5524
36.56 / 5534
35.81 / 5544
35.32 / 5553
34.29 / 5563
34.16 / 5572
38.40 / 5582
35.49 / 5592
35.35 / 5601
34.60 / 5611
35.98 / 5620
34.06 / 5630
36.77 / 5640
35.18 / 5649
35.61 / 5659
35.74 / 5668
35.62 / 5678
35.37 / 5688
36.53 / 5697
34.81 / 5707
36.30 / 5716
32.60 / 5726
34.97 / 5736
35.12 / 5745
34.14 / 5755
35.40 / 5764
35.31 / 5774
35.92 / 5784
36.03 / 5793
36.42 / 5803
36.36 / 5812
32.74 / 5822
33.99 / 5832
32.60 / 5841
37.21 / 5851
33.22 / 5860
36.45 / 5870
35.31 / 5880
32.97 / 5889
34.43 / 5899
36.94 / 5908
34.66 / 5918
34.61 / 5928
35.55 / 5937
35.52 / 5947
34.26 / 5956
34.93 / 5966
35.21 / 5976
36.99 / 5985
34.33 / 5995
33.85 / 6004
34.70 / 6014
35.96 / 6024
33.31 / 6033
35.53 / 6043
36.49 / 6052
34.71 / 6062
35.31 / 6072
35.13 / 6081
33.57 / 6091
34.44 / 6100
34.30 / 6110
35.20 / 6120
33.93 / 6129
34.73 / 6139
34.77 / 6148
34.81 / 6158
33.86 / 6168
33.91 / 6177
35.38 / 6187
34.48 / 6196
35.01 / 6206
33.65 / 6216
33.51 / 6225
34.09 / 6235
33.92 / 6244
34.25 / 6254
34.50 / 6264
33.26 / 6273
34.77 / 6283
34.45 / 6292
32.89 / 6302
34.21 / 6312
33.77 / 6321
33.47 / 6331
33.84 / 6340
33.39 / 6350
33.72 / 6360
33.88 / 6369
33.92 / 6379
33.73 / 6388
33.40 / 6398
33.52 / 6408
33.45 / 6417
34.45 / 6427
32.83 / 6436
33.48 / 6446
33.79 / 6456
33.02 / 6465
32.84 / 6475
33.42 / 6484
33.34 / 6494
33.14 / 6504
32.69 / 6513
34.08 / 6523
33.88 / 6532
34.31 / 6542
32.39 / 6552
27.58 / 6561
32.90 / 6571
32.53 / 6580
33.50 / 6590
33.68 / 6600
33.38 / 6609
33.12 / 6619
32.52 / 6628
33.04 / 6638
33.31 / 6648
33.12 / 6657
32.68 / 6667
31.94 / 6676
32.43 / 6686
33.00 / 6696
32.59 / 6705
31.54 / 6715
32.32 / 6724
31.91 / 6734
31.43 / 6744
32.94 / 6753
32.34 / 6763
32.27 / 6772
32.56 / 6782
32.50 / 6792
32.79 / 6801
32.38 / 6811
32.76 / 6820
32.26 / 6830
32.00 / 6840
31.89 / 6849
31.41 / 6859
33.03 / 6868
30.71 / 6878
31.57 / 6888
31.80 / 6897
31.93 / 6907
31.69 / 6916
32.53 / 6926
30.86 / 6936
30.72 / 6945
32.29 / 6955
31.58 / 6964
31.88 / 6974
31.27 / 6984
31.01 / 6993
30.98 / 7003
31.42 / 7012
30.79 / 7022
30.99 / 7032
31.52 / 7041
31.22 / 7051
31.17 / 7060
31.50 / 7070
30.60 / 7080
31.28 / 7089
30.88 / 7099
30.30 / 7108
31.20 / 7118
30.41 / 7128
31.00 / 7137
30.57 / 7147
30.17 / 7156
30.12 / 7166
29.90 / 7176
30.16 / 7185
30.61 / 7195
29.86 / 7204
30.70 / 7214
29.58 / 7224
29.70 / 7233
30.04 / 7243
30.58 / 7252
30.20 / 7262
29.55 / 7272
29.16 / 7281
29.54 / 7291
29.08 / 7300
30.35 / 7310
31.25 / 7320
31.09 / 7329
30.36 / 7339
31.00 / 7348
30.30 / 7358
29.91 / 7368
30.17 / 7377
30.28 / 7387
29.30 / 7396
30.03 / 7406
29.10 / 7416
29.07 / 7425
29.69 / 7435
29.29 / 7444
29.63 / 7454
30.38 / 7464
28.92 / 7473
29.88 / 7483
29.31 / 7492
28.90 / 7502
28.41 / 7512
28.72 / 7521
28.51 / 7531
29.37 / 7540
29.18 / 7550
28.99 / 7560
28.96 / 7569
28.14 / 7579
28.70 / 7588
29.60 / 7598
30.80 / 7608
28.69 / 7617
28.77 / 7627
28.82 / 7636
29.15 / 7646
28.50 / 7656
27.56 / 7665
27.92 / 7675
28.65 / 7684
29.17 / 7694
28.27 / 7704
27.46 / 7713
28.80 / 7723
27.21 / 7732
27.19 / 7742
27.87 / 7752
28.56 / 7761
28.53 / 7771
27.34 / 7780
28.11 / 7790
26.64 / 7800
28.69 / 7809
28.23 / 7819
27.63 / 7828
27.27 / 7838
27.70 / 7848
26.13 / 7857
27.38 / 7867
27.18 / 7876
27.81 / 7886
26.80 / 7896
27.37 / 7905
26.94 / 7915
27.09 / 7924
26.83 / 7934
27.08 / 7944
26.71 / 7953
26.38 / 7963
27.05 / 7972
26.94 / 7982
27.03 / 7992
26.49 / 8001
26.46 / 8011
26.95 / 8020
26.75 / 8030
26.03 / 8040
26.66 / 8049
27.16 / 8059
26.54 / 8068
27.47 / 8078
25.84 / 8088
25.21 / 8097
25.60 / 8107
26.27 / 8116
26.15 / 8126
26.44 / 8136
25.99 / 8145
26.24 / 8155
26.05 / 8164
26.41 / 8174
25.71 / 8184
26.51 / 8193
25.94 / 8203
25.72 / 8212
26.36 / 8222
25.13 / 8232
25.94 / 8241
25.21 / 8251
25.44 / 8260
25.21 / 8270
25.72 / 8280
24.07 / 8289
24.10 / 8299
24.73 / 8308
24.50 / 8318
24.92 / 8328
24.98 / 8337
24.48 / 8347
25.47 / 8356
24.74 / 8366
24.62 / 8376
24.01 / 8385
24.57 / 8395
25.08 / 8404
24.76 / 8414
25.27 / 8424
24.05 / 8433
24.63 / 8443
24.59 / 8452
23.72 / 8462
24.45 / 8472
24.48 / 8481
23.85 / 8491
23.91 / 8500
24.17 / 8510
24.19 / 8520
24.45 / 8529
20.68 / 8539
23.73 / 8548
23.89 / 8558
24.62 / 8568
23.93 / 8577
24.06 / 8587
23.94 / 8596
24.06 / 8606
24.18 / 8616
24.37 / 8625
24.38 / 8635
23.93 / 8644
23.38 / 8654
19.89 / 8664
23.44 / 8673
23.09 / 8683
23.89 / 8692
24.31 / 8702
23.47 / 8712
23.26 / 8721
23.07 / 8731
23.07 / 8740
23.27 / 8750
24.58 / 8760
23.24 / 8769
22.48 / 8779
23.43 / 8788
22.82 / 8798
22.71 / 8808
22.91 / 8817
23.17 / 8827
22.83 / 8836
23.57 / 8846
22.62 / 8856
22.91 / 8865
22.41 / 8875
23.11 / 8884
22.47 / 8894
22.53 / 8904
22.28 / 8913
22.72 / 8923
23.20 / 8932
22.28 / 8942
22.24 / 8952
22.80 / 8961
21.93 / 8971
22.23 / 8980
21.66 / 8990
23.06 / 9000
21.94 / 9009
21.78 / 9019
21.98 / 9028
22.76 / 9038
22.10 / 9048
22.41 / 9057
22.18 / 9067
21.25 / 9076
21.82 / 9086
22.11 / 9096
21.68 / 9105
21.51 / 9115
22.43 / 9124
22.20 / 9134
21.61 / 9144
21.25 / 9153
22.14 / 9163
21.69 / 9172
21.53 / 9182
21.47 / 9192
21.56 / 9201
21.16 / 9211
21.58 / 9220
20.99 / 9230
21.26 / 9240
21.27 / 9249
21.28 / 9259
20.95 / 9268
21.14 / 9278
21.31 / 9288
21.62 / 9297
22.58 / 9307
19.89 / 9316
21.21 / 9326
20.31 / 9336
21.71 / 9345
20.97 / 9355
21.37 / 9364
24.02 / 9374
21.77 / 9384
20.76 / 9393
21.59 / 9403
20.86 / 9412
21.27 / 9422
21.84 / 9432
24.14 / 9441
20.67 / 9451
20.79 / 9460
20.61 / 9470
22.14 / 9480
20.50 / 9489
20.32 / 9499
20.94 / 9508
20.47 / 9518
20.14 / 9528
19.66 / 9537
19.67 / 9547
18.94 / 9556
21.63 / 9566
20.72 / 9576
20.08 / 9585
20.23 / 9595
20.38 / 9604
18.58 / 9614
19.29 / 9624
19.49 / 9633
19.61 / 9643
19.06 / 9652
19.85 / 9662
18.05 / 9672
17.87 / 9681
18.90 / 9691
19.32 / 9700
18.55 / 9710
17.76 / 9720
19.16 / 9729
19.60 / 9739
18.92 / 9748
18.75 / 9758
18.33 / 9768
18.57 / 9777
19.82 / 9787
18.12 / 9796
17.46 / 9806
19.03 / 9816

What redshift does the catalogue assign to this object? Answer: 0.00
